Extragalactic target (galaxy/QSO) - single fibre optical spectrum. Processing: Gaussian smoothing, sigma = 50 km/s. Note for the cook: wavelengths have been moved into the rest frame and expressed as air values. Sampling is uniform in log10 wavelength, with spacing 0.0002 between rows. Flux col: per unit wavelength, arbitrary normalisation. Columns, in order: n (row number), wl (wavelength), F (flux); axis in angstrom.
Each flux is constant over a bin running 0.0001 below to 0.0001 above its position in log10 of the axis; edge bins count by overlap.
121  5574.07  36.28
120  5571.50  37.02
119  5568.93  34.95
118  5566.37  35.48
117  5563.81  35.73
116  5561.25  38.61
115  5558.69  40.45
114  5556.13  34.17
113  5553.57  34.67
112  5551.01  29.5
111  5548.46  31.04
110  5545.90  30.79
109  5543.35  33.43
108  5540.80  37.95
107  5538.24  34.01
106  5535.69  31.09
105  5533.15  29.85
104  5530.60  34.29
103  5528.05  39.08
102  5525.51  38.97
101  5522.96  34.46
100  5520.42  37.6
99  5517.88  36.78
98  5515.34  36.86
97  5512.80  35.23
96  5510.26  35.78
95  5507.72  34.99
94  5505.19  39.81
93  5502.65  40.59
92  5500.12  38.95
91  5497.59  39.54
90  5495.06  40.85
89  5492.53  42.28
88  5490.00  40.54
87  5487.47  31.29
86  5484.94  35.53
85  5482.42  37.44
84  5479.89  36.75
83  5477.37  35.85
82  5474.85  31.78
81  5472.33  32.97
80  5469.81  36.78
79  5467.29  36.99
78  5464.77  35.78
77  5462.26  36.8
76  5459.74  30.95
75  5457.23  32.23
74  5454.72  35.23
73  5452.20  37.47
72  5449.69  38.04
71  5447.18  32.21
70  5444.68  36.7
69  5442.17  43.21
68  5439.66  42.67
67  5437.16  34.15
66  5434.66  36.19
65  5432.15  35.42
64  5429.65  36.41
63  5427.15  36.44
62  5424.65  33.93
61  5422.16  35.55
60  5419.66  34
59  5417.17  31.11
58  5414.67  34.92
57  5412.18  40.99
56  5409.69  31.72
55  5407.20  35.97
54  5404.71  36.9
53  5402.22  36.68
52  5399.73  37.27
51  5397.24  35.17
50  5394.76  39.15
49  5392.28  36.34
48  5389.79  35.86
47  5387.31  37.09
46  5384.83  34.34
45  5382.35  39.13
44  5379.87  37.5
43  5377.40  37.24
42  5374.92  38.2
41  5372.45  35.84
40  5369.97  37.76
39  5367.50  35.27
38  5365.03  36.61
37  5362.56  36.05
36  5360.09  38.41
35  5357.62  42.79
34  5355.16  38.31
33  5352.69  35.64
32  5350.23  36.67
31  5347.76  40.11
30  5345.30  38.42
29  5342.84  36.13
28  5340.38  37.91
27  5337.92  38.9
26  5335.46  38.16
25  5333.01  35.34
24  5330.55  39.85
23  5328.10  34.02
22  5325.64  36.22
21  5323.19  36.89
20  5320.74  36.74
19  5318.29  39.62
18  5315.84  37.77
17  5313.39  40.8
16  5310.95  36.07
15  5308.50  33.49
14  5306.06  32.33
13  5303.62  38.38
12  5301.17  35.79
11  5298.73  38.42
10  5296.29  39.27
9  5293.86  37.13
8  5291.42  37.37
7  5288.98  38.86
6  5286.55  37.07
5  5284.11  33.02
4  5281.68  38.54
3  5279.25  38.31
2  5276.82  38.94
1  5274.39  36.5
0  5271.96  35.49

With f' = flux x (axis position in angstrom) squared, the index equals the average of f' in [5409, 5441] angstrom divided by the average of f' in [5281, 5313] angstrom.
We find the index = 1.02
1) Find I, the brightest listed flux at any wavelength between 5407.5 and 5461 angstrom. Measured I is 43.21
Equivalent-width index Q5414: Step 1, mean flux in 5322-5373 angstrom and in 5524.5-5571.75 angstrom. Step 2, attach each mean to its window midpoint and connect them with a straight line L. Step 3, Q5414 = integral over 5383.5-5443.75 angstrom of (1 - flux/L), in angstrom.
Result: 0.3 angstrom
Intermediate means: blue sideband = 37.4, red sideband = 34.7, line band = 36.3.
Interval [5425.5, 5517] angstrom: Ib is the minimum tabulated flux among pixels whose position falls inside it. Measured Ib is 30.95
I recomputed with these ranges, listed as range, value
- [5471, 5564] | 42.28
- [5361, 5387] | 39.13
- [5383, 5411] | 39.15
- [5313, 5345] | 40.8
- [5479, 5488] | 37.44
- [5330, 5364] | 42.79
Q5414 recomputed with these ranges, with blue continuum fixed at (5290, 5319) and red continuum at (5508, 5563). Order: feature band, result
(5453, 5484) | 0.5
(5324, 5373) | -0.9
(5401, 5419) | 0.4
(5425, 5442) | -0.6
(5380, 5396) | -0.3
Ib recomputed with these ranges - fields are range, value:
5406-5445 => 31.11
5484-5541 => 29.85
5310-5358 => 34.02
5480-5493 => 31.29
